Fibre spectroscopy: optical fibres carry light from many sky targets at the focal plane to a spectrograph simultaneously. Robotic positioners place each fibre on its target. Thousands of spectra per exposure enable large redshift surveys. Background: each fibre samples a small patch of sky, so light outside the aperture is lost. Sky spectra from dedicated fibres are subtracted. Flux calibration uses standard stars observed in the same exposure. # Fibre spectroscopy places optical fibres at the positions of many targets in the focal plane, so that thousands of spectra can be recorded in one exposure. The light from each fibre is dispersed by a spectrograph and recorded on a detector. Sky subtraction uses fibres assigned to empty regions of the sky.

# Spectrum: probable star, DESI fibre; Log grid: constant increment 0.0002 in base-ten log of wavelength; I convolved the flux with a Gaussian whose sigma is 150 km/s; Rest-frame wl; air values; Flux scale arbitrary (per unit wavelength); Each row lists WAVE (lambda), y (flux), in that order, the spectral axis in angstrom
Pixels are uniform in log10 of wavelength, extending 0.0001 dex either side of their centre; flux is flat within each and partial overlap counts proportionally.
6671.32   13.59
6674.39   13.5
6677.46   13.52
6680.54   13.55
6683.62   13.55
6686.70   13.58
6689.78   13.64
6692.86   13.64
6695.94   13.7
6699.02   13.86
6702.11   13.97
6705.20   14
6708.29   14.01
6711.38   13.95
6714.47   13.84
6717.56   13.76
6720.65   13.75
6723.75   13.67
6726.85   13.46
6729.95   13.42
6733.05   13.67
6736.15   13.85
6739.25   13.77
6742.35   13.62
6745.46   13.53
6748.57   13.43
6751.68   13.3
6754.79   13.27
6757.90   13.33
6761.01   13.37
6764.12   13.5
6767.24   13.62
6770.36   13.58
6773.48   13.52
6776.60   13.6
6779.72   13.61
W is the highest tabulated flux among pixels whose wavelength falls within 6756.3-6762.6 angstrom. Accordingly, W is 13.37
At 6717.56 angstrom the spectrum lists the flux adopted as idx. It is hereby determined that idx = 13.76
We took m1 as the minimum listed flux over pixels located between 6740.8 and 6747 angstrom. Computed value 13.53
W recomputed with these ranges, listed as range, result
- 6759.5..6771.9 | 13.62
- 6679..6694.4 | 13.64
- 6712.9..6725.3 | 13.84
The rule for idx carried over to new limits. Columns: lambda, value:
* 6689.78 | 13.64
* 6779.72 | 13.61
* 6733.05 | 13.67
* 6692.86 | 13.64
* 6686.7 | 13.58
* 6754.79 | 13.27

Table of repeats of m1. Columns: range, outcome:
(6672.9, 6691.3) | 13.5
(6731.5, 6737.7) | 13.67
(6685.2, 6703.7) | 13.58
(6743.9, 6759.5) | 13.27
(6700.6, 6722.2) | 13.75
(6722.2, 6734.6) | 13.42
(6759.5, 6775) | 13.37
